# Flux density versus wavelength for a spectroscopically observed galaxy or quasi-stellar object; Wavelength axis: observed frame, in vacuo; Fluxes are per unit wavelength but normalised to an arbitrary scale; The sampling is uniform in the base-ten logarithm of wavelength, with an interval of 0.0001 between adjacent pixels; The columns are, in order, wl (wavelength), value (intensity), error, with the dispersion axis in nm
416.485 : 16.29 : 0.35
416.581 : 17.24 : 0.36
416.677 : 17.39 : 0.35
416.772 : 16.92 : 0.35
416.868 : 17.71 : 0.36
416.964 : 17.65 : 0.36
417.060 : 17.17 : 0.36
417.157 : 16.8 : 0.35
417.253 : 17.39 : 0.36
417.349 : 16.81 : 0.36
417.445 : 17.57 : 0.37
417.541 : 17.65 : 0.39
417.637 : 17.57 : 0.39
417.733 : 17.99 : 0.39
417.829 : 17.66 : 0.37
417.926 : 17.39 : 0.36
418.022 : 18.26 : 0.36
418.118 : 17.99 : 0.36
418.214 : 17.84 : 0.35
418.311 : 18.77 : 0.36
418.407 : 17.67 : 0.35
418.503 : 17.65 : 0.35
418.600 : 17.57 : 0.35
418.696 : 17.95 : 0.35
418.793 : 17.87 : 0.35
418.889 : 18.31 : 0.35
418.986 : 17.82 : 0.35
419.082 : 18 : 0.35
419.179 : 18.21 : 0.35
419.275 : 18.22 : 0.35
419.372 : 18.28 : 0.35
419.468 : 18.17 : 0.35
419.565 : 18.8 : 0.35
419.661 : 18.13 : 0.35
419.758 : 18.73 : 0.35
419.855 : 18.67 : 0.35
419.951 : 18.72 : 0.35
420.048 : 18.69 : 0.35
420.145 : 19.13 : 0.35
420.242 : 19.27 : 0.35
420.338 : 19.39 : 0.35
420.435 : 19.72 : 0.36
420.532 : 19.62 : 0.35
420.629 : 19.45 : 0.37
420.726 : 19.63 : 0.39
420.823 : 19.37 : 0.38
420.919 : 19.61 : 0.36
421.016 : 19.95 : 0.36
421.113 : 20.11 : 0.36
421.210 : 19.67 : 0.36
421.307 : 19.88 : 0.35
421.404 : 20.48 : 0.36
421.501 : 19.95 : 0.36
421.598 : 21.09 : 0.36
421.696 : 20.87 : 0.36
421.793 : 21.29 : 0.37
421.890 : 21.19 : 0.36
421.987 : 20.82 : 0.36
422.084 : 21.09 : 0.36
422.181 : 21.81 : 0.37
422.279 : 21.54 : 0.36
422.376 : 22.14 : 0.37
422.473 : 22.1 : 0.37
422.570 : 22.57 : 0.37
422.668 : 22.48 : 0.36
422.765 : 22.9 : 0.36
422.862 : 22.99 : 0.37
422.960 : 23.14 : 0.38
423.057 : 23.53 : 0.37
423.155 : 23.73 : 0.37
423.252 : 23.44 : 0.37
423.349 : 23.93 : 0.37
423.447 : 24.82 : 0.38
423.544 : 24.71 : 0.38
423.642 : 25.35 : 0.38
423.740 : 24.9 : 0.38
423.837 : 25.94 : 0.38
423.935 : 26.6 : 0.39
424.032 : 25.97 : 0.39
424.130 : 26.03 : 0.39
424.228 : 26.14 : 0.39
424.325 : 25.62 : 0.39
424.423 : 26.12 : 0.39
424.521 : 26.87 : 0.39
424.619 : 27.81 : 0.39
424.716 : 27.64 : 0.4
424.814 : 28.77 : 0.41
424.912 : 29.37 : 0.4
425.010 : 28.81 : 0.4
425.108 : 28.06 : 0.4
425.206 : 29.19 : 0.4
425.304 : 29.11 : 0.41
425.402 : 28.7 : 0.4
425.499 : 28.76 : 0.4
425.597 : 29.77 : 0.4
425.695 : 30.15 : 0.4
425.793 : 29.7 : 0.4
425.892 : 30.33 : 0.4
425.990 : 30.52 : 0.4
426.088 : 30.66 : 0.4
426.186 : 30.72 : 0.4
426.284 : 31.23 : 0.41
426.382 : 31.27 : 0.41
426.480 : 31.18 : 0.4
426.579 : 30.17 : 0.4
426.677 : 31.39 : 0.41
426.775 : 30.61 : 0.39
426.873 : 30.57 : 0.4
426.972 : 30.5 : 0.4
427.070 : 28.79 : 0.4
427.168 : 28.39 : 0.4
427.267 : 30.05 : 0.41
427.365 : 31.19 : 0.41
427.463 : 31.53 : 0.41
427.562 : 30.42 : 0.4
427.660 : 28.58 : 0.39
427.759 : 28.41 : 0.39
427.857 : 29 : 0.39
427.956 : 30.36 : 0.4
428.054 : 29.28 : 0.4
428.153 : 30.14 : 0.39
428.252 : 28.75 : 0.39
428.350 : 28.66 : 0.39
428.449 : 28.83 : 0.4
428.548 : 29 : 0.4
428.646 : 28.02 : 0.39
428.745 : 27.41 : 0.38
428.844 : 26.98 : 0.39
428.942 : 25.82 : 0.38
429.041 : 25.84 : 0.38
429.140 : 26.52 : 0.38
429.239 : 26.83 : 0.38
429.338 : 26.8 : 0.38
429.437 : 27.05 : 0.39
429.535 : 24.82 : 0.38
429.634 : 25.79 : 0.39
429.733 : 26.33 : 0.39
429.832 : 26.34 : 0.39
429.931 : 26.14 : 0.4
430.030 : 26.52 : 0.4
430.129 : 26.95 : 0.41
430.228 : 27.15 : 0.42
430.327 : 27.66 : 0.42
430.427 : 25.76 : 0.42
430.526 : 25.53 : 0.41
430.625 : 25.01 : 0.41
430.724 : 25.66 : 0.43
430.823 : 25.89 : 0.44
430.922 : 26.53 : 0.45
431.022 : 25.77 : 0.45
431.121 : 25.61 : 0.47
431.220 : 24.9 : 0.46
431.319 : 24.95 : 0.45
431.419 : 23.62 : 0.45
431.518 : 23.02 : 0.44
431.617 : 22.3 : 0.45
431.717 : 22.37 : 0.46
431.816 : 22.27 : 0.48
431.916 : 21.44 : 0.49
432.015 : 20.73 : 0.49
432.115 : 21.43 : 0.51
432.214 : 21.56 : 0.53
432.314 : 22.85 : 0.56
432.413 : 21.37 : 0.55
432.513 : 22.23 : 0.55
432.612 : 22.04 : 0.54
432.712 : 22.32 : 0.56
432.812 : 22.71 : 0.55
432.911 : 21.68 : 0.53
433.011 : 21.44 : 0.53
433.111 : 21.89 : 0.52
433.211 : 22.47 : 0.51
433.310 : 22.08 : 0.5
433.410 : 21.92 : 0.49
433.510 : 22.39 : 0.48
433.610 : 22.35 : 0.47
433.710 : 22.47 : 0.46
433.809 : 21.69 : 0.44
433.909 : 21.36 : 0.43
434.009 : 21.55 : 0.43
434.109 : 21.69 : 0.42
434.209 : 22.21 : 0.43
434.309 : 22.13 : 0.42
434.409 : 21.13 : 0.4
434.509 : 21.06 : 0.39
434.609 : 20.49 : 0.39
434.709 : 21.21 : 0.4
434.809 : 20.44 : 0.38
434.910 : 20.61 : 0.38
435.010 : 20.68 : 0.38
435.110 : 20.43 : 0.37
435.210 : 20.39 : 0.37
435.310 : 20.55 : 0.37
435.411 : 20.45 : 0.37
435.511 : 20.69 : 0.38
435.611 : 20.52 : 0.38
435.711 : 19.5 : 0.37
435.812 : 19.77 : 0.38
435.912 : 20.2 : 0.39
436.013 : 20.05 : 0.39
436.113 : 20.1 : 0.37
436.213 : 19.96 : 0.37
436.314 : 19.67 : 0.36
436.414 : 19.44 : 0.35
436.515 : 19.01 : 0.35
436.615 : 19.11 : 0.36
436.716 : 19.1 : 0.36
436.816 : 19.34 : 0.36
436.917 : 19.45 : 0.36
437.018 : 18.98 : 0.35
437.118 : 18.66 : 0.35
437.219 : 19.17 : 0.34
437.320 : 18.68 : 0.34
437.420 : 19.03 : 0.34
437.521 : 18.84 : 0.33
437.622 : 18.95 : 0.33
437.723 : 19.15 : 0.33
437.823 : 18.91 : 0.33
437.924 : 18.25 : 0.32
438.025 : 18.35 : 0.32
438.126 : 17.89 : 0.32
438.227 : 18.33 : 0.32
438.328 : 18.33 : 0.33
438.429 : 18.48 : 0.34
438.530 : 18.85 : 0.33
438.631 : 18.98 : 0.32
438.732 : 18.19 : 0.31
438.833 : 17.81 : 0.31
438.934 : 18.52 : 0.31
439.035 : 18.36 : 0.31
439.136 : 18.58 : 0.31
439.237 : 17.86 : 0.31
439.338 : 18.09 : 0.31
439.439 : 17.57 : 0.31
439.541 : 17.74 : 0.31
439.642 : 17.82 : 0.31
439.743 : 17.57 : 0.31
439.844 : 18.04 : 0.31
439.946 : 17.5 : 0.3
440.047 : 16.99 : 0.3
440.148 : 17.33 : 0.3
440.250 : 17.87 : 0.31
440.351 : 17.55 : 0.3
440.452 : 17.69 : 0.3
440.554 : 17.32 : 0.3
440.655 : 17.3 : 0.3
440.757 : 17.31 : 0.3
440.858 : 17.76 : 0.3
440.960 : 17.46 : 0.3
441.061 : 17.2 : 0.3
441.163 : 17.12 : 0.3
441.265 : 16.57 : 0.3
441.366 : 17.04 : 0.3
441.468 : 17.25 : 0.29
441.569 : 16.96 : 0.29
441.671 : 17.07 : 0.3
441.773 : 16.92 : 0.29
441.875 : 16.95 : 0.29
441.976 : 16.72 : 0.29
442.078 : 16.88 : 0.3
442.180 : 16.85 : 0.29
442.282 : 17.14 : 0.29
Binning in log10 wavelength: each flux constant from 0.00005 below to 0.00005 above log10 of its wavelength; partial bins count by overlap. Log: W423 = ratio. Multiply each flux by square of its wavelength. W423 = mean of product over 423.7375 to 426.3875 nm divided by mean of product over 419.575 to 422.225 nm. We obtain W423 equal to 1.46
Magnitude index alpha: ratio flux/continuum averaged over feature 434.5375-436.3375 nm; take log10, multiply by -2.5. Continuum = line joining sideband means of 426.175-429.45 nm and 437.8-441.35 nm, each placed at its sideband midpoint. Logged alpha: 0.08 mag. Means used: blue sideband 29.1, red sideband 17.9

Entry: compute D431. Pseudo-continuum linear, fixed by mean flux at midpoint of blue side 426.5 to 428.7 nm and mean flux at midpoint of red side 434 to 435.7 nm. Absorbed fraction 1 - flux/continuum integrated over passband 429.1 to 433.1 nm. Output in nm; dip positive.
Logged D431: 0.17 nm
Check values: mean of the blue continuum 29.7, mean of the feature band 24.4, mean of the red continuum 20.9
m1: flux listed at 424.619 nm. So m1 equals 27.81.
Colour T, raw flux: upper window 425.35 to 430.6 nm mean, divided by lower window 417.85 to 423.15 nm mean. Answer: 1.45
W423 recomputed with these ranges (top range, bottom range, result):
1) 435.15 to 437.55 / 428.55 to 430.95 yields 0.76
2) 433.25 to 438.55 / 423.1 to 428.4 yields 0.74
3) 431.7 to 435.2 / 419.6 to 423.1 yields 1.12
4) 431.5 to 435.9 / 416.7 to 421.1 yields 1.26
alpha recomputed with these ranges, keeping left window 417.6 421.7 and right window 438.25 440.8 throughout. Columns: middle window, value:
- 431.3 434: -0.212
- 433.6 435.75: -0.163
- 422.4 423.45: -0.236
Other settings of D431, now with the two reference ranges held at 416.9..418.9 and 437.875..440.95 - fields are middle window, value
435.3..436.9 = -0.17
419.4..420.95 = -0.12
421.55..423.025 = -0.35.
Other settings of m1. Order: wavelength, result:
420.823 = 19.37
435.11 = 20.43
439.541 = 17.74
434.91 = 20.61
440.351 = 17.55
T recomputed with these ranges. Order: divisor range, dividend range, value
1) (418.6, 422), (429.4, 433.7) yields 1.24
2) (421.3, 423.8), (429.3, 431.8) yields 1.13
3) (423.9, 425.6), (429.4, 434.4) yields 0.85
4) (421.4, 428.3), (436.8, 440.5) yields 0.68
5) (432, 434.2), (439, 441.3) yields 0.80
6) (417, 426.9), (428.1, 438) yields 1.00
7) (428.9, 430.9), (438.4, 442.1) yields 0.67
